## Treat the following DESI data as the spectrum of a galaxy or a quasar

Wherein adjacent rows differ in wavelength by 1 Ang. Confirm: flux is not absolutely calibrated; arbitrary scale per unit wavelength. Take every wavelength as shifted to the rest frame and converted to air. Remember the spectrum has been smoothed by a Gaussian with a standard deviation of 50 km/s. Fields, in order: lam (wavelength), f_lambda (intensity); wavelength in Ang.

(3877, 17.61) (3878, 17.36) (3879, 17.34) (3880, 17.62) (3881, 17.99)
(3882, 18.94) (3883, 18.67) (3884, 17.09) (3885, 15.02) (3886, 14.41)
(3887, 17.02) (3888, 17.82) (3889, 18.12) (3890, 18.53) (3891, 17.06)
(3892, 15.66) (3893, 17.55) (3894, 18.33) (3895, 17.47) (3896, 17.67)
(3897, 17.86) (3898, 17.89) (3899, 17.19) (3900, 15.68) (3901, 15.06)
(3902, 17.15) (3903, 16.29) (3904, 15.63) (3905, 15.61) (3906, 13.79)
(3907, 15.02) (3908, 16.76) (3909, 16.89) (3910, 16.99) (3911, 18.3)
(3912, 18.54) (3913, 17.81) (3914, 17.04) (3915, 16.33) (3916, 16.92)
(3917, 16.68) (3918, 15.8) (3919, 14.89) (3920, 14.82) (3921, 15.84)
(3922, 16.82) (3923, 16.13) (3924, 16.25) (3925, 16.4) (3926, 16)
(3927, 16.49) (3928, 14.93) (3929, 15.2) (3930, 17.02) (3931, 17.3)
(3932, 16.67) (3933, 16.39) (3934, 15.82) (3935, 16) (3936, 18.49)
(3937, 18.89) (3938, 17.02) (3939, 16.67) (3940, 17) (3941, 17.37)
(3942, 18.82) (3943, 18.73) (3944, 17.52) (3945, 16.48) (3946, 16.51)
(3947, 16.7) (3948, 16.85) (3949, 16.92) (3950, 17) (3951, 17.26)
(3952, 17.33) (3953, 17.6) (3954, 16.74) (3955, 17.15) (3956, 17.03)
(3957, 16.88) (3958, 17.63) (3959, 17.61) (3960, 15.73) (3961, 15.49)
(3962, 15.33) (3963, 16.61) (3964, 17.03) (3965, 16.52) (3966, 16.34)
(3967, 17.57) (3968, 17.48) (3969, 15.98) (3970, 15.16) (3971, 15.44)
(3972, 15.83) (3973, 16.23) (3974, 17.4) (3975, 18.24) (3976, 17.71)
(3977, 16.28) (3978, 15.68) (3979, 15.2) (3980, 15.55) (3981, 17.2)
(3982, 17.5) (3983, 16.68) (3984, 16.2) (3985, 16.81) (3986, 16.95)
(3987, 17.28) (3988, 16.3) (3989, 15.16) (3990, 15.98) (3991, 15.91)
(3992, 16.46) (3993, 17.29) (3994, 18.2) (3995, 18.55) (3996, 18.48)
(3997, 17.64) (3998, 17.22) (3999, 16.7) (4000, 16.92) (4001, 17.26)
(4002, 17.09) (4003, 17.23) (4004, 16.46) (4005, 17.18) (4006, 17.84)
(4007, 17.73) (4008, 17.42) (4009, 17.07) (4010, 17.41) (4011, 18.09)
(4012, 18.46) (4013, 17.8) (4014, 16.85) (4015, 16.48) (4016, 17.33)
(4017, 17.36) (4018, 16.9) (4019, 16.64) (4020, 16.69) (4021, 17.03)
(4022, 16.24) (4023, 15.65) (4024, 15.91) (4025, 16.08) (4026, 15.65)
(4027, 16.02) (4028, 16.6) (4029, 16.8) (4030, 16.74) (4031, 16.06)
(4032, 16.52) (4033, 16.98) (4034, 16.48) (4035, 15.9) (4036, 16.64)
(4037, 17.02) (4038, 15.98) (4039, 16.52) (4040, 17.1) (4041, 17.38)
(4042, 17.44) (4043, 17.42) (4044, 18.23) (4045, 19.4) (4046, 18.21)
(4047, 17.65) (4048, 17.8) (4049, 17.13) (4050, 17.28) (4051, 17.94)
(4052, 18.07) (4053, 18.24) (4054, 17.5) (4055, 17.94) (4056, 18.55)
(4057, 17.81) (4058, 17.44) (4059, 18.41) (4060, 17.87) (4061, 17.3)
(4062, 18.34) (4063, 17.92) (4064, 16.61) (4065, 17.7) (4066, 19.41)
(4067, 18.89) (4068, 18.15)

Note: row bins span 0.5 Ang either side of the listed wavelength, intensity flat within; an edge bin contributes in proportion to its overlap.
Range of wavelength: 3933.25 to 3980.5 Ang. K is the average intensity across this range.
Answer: 16.8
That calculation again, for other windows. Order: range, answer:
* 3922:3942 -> 16.7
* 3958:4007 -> 16.7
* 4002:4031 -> 16.9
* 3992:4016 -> 17.4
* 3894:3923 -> 16.6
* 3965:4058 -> 17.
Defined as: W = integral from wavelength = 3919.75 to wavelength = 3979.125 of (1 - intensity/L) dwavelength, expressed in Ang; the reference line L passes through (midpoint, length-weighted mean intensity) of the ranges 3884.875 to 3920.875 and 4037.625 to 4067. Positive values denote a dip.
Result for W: 1.0 Ang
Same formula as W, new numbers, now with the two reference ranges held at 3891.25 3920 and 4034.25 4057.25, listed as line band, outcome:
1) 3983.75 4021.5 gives 0.3 Ang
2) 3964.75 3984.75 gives 0.7 Ang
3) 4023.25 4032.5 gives 0.6 Ang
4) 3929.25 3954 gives -0.4 Ang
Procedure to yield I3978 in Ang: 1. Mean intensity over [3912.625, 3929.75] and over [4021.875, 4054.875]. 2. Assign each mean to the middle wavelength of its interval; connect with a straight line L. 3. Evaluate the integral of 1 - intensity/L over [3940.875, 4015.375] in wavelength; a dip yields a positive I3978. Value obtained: -1.7 Ang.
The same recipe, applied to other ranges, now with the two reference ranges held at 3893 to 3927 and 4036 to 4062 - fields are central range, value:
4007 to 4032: 0.9 Ang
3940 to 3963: -0.2 Ang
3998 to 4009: 0.1 Ang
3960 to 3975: 0.6 Ang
